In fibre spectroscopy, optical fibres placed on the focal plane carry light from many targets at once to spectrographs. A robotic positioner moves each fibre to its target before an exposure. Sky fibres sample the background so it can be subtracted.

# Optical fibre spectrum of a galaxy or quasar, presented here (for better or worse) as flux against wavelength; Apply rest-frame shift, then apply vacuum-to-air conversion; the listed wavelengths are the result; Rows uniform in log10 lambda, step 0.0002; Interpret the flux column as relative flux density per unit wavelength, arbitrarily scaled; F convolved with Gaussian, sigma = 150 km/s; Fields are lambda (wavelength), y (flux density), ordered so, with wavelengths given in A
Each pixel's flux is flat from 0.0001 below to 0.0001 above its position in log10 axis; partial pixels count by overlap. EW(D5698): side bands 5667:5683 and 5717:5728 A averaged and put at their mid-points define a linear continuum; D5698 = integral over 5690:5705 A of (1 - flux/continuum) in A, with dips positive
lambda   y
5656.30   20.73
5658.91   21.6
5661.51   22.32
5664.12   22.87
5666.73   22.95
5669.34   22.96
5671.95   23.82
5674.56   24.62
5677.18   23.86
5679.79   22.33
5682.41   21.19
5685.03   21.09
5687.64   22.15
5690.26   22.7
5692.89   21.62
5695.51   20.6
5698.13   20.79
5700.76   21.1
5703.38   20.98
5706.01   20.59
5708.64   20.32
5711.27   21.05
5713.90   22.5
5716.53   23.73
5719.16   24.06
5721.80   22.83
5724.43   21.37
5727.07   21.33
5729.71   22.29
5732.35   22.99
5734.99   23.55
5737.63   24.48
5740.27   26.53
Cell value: 1.1 A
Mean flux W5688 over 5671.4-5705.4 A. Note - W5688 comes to 22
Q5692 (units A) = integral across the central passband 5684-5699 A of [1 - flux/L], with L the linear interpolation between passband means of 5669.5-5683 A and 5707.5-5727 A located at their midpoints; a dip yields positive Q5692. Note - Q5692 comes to 0.9 A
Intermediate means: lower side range 23.2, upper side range 22.2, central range 21.5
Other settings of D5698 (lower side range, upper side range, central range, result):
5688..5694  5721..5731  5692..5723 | 0.5 A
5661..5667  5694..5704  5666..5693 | -1.0 A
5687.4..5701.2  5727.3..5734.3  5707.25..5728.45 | 0.0 A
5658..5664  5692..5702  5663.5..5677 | -1.0 A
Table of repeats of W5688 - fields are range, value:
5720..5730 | 22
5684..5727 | 21.7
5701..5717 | 21.4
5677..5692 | 22.1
